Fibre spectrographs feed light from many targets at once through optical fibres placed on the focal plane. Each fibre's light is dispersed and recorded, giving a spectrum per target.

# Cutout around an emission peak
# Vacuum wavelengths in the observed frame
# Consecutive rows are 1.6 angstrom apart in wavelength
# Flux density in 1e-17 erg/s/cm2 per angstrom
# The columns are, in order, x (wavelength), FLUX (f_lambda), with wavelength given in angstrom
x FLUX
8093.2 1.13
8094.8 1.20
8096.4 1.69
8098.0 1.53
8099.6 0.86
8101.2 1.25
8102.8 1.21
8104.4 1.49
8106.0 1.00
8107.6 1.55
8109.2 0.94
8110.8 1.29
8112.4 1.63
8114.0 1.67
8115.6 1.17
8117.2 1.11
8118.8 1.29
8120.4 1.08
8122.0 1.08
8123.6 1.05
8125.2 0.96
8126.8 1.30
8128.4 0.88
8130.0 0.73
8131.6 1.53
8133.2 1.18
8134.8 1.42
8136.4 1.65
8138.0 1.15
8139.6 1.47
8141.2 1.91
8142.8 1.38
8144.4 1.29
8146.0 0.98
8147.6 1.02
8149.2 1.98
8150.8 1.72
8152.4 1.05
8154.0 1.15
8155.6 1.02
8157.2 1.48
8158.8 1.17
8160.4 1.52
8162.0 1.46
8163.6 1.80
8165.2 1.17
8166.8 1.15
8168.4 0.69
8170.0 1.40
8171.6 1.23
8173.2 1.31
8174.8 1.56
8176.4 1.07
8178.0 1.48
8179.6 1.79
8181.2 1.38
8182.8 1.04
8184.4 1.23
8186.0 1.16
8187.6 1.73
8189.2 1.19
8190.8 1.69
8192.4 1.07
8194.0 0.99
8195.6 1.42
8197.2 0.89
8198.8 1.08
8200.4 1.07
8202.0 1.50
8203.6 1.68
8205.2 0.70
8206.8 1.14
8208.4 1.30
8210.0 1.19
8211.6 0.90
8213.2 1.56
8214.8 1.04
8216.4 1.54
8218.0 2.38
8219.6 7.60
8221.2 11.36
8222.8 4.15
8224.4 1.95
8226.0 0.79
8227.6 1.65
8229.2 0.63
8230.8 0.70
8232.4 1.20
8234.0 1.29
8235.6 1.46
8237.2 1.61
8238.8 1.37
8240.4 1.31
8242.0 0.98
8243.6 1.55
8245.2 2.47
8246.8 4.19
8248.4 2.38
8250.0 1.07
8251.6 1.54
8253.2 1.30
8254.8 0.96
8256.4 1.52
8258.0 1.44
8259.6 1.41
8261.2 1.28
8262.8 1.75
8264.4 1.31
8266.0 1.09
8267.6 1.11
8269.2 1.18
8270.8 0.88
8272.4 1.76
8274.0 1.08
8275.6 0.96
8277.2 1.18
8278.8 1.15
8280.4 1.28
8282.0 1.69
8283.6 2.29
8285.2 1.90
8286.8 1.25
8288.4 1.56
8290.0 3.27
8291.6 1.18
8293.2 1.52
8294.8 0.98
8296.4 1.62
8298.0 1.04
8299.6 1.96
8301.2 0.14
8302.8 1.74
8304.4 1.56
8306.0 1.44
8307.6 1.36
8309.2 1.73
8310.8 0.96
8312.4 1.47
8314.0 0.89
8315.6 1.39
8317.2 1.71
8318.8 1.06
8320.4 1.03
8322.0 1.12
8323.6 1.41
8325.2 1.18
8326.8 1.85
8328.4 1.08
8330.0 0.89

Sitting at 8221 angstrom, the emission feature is H-alpha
